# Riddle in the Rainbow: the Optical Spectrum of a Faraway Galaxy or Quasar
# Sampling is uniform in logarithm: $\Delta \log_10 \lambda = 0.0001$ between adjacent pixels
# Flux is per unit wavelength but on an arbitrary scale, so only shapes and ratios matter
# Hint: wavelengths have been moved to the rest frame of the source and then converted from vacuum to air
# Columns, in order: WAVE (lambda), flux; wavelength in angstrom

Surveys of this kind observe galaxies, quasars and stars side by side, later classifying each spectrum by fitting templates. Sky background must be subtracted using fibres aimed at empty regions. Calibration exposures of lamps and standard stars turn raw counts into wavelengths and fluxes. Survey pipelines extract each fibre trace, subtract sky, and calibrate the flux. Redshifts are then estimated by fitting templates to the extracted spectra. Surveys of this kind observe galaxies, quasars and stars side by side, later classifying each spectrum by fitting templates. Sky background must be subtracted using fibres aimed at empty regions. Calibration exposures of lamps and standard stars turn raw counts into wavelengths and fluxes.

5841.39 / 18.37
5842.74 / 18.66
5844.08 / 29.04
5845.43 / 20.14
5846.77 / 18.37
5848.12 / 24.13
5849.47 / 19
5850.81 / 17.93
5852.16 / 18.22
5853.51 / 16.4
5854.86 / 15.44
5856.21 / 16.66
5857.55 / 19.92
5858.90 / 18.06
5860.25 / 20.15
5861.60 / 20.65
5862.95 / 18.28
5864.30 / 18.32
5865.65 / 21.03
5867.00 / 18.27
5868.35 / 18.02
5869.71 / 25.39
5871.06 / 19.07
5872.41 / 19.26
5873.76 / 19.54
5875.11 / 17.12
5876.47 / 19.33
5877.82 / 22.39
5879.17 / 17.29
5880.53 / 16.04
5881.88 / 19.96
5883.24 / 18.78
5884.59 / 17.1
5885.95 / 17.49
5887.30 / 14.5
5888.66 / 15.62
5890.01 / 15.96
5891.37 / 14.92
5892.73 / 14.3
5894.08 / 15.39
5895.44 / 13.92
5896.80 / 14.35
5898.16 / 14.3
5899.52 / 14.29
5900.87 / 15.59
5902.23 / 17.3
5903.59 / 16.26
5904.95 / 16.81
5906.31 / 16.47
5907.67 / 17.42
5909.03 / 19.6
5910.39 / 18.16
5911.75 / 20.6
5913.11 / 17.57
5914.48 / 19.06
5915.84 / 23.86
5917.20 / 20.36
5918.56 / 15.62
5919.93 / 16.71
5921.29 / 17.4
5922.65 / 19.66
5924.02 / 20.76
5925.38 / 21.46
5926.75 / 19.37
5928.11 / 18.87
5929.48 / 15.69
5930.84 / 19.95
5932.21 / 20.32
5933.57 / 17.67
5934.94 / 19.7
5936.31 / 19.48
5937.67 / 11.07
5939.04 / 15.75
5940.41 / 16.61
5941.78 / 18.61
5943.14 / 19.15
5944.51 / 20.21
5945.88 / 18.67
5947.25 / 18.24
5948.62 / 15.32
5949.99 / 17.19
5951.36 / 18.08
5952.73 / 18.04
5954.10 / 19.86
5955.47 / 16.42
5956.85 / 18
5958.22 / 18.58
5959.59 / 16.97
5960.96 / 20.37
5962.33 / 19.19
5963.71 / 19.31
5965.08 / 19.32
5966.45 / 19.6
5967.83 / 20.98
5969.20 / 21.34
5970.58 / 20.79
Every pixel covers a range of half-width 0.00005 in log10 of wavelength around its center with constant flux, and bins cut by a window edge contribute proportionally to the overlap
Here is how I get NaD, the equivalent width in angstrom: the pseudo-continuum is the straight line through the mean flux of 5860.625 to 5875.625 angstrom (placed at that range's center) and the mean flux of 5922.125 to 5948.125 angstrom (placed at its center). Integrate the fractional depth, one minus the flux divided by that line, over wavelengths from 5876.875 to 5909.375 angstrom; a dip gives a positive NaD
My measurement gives 4.5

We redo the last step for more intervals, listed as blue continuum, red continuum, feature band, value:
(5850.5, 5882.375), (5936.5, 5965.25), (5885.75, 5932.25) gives 2.4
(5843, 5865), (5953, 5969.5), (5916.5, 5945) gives 1.3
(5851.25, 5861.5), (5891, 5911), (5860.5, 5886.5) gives -2.9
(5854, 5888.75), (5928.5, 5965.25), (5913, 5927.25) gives -0.8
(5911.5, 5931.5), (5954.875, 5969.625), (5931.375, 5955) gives 1.5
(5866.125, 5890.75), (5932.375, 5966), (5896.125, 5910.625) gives 1.5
